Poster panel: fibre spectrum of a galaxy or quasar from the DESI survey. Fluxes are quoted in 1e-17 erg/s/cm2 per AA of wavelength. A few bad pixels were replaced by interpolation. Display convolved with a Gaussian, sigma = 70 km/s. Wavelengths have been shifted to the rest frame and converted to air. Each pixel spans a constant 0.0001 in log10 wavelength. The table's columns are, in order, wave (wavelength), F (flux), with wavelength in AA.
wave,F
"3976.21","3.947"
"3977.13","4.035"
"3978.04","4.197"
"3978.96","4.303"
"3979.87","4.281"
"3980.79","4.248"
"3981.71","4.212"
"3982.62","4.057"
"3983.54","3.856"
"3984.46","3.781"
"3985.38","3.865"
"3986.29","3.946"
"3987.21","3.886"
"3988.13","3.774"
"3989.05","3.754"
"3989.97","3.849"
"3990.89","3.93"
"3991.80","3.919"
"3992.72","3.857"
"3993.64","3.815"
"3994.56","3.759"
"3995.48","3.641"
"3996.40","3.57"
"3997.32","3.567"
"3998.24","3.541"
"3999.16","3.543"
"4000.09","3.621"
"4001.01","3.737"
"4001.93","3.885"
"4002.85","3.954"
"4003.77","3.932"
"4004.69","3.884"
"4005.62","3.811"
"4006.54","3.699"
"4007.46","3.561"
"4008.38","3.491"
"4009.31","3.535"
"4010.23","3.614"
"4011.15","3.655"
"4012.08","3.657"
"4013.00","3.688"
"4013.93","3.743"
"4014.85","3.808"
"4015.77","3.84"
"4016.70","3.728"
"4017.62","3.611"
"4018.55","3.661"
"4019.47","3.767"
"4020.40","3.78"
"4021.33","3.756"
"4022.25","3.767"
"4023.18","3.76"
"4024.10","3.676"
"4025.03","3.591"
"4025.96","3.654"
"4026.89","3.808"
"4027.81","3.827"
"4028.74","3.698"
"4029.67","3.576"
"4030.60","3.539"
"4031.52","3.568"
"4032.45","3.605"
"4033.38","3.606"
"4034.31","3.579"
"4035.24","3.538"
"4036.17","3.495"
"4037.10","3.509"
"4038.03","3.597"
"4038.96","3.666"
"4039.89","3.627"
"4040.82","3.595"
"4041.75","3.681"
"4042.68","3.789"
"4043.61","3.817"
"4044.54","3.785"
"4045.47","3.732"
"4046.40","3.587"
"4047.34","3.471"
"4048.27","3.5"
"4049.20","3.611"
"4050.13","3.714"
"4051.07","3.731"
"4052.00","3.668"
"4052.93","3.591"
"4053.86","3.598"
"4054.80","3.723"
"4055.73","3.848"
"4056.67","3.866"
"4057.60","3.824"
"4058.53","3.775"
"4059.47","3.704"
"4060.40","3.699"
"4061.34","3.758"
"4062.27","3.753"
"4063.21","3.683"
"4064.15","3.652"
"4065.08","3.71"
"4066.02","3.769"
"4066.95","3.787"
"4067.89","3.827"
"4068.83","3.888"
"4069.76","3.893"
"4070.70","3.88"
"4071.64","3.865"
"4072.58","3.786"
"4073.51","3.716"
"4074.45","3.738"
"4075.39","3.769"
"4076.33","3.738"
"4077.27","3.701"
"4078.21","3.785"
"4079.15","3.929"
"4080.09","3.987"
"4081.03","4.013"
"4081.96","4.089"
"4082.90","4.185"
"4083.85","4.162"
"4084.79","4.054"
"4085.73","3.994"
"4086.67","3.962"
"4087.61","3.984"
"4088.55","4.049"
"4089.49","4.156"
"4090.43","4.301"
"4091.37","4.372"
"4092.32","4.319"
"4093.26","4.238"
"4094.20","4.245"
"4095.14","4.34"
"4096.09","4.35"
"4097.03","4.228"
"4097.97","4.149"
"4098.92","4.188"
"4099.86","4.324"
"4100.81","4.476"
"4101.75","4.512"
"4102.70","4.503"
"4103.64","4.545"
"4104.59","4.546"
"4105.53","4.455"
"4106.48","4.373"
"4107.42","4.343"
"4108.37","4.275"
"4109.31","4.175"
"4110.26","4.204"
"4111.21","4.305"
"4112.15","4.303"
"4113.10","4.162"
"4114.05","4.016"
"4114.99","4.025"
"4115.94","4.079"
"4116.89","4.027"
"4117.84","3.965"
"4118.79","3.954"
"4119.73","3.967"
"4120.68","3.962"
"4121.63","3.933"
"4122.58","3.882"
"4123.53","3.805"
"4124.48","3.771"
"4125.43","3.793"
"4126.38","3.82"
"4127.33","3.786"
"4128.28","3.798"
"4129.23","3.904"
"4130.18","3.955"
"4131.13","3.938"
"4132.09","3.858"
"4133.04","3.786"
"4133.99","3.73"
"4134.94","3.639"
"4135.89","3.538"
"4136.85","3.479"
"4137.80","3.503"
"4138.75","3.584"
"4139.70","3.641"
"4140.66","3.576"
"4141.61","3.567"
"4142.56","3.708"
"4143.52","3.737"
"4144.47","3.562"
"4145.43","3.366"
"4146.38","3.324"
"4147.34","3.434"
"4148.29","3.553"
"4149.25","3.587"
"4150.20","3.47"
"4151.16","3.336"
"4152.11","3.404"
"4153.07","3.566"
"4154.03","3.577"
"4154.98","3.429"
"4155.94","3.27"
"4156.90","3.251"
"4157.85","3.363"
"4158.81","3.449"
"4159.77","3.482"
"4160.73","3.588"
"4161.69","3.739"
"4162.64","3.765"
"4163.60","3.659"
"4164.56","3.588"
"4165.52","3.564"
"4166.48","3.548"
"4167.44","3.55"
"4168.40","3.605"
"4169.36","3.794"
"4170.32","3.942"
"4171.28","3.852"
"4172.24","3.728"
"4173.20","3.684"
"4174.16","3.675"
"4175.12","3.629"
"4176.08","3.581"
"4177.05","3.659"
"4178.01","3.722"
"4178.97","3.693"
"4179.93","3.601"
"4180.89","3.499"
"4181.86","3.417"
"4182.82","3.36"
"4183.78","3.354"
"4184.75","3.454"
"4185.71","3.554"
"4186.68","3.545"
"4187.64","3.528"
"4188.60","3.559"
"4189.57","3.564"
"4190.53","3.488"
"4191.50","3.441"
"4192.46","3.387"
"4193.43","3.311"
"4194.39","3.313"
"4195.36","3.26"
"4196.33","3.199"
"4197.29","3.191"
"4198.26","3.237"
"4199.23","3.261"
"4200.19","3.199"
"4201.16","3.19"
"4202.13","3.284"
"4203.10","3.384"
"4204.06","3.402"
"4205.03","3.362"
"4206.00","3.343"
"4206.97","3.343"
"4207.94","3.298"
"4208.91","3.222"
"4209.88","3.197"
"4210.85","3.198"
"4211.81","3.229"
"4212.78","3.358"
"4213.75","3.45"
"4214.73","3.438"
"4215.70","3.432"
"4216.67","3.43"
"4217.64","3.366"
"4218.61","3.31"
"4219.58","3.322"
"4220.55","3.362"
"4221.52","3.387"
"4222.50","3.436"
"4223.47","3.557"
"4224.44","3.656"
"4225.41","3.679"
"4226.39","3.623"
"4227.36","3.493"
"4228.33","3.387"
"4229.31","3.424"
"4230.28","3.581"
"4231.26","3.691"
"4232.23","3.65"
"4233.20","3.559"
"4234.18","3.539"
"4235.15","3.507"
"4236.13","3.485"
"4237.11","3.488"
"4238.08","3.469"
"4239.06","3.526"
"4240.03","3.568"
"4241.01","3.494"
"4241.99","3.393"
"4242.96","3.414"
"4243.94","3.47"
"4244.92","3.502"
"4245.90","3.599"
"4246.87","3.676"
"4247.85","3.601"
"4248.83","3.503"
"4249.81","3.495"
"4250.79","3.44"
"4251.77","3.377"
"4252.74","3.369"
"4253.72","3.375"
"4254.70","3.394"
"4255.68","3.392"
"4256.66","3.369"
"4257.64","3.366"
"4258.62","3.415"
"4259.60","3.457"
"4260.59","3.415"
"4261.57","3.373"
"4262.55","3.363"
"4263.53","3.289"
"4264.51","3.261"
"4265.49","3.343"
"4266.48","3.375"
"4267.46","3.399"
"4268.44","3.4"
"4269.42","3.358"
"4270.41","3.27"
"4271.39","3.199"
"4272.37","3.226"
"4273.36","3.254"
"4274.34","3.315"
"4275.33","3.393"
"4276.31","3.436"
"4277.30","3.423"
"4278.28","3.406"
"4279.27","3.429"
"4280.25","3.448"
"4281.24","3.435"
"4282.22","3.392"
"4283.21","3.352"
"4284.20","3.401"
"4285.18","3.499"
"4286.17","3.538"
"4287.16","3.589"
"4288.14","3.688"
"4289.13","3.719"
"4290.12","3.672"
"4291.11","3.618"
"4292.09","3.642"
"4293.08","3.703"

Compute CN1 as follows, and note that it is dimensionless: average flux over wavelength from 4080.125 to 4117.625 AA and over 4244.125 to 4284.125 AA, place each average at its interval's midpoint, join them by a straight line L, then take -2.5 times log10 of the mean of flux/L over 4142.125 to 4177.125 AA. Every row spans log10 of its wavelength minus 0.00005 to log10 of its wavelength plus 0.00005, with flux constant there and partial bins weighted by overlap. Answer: 0.10 mag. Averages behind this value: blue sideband 4.23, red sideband 3.4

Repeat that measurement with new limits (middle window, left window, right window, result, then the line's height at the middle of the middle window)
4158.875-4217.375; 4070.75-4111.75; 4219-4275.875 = 0.07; 3.71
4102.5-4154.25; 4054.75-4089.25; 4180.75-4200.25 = -0.06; 3.63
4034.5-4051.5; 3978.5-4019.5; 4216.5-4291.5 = 0.03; 3.74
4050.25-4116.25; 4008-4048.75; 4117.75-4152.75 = -0.10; 3.67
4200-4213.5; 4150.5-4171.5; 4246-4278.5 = 0.06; 3.48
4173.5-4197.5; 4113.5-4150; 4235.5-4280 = 0.04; 3.61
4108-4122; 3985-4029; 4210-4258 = -0.14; 3.61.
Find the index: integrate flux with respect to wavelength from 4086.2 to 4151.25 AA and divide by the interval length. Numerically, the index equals 3.97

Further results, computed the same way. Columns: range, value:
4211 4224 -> 3.39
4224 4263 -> 3.49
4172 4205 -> 3.45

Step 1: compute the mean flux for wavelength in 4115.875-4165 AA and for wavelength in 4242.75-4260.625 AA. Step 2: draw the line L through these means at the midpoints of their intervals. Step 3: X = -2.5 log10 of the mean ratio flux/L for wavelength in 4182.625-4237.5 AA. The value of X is 0.04 mag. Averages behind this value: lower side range 3.66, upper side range 3.45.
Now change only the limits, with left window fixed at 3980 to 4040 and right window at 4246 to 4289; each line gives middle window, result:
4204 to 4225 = 0.03 mag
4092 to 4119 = -0.18 mag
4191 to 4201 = 0.07 mag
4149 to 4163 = 0.02 mag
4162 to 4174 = -0.05 mag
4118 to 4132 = -0.08 mag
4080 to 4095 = -0.14 mag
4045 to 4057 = 0.01 mag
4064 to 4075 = -0.04 mag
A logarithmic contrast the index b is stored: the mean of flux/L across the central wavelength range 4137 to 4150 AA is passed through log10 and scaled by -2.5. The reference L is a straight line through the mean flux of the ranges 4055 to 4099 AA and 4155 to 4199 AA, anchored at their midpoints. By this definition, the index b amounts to 0.04 mag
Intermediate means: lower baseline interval 3.95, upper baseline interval 3.52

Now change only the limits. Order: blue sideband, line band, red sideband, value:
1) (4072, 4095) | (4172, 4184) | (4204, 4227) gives -0.01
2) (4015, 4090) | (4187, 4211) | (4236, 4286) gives 0.06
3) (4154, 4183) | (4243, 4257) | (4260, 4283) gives -0.02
